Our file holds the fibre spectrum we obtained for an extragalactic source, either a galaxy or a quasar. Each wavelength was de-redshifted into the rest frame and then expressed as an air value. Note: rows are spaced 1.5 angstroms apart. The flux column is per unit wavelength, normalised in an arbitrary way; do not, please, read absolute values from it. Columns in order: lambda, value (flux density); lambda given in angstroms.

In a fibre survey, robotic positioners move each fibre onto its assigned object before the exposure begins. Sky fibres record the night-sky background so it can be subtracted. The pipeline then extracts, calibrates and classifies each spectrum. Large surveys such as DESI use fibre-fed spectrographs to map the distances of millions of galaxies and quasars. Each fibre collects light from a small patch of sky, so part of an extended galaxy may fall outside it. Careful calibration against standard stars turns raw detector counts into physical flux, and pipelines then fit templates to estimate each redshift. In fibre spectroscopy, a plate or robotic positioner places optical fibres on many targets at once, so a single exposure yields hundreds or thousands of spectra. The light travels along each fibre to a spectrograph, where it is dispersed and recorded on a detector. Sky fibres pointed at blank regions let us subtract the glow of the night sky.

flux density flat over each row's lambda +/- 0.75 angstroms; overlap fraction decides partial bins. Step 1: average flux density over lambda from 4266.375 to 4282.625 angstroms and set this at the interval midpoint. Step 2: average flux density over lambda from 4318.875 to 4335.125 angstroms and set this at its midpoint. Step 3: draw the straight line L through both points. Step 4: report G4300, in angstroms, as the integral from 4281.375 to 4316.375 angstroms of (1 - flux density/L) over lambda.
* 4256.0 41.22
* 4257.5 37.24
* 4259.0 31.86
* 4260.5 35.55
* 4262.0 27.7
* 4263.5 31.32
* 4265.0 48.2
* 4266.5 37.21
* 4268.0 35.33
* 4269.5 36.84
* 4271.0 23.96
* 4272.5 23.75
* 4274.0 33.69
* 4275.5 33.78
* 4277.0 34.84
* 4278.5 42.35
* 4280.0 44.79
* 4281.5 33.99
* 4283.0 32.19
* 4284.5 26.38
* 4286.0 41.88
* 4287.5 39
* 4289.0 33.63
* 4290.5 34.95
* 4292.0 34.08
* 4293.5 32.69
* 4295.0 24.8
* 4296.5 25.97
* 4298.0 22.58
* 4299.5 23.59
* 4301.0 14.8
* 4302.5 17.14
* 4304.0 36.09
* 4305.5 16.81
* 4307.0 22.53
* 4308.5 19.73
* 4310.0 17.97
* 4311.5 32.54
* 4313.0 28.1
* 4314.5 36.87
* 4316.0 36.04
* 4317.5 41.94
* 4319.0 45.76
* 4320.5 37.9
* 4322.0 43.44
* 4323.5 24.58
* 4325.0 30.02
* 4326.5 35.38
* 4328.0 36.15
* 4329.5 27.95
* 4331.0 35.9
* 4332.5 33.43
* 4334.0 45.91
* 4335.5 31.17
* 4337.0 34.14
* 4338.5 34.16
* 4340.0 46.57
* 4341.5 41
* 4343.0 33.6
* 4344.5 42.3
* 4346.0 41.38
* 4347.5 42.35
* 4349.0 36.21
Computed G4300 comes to 6.6 angstroms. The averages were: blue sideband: 34.4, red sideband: 35.6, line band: 28.3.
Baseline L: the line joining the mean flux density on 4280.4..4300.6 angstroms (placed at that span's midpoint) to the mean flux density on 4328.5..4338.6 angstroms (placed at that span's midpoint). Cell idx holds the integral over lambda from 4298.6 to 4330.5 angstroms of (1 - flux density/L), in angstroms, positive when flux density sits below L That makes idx 3.3 angstroms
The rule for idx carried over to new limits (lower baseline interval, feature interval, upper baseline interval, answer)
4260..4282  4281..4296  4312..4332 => 0.8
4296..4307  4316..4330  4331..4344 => -2.2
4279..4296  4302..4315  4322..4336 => 3.4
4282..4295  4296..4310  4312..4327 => 5.2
